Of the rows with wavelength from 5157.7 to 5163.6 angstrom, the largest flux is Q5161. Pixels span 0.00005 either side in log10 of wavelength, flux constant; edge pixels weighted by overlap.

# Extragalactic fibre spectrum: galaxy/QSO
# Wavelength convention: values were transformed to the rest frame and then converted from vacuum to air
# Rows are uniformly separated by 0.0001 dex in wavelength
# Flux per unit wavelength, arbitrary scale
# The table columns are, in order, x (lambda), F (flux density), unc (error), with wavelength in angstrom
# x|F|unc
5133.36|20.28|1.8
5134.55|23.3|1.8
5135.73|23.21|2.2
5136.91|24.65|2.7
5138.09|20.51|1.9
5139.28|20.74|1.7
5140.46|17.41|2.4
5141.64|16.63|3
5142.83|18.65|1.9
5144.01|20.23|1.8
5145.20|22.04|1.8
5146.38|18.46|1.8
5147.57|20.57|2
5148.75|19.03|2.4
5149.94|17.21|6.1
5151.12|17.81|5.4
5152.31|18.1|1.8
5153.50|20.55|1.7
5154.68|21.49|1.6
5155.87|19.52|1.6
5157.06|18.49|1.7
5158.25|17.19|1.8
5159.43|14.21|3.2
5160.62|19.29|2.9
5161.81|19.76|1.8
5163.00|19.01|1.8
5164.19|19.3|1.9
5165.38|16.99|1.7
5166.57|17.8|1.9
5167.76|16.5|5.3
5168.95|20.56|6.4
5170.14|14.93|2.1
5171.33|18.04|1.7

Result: 19.76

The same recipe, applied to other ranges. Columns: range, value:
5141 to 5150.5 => 22.04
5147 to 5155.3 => 21.49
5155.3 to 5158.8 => 19.52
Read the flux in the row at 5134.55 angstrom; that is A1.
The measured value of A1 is 23.3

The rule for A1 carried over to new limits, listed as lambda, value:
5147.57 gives 20.57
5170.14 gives 14.93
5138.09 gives 20.51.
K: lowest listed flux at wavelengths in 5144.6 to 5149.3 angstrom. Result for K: 18.46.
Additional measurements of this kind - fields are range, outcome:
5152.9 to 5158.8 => 17.19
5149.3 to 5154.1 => 17.21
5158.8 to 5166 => 14.21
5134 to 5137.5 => 23.21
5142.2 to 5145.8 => 18.65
